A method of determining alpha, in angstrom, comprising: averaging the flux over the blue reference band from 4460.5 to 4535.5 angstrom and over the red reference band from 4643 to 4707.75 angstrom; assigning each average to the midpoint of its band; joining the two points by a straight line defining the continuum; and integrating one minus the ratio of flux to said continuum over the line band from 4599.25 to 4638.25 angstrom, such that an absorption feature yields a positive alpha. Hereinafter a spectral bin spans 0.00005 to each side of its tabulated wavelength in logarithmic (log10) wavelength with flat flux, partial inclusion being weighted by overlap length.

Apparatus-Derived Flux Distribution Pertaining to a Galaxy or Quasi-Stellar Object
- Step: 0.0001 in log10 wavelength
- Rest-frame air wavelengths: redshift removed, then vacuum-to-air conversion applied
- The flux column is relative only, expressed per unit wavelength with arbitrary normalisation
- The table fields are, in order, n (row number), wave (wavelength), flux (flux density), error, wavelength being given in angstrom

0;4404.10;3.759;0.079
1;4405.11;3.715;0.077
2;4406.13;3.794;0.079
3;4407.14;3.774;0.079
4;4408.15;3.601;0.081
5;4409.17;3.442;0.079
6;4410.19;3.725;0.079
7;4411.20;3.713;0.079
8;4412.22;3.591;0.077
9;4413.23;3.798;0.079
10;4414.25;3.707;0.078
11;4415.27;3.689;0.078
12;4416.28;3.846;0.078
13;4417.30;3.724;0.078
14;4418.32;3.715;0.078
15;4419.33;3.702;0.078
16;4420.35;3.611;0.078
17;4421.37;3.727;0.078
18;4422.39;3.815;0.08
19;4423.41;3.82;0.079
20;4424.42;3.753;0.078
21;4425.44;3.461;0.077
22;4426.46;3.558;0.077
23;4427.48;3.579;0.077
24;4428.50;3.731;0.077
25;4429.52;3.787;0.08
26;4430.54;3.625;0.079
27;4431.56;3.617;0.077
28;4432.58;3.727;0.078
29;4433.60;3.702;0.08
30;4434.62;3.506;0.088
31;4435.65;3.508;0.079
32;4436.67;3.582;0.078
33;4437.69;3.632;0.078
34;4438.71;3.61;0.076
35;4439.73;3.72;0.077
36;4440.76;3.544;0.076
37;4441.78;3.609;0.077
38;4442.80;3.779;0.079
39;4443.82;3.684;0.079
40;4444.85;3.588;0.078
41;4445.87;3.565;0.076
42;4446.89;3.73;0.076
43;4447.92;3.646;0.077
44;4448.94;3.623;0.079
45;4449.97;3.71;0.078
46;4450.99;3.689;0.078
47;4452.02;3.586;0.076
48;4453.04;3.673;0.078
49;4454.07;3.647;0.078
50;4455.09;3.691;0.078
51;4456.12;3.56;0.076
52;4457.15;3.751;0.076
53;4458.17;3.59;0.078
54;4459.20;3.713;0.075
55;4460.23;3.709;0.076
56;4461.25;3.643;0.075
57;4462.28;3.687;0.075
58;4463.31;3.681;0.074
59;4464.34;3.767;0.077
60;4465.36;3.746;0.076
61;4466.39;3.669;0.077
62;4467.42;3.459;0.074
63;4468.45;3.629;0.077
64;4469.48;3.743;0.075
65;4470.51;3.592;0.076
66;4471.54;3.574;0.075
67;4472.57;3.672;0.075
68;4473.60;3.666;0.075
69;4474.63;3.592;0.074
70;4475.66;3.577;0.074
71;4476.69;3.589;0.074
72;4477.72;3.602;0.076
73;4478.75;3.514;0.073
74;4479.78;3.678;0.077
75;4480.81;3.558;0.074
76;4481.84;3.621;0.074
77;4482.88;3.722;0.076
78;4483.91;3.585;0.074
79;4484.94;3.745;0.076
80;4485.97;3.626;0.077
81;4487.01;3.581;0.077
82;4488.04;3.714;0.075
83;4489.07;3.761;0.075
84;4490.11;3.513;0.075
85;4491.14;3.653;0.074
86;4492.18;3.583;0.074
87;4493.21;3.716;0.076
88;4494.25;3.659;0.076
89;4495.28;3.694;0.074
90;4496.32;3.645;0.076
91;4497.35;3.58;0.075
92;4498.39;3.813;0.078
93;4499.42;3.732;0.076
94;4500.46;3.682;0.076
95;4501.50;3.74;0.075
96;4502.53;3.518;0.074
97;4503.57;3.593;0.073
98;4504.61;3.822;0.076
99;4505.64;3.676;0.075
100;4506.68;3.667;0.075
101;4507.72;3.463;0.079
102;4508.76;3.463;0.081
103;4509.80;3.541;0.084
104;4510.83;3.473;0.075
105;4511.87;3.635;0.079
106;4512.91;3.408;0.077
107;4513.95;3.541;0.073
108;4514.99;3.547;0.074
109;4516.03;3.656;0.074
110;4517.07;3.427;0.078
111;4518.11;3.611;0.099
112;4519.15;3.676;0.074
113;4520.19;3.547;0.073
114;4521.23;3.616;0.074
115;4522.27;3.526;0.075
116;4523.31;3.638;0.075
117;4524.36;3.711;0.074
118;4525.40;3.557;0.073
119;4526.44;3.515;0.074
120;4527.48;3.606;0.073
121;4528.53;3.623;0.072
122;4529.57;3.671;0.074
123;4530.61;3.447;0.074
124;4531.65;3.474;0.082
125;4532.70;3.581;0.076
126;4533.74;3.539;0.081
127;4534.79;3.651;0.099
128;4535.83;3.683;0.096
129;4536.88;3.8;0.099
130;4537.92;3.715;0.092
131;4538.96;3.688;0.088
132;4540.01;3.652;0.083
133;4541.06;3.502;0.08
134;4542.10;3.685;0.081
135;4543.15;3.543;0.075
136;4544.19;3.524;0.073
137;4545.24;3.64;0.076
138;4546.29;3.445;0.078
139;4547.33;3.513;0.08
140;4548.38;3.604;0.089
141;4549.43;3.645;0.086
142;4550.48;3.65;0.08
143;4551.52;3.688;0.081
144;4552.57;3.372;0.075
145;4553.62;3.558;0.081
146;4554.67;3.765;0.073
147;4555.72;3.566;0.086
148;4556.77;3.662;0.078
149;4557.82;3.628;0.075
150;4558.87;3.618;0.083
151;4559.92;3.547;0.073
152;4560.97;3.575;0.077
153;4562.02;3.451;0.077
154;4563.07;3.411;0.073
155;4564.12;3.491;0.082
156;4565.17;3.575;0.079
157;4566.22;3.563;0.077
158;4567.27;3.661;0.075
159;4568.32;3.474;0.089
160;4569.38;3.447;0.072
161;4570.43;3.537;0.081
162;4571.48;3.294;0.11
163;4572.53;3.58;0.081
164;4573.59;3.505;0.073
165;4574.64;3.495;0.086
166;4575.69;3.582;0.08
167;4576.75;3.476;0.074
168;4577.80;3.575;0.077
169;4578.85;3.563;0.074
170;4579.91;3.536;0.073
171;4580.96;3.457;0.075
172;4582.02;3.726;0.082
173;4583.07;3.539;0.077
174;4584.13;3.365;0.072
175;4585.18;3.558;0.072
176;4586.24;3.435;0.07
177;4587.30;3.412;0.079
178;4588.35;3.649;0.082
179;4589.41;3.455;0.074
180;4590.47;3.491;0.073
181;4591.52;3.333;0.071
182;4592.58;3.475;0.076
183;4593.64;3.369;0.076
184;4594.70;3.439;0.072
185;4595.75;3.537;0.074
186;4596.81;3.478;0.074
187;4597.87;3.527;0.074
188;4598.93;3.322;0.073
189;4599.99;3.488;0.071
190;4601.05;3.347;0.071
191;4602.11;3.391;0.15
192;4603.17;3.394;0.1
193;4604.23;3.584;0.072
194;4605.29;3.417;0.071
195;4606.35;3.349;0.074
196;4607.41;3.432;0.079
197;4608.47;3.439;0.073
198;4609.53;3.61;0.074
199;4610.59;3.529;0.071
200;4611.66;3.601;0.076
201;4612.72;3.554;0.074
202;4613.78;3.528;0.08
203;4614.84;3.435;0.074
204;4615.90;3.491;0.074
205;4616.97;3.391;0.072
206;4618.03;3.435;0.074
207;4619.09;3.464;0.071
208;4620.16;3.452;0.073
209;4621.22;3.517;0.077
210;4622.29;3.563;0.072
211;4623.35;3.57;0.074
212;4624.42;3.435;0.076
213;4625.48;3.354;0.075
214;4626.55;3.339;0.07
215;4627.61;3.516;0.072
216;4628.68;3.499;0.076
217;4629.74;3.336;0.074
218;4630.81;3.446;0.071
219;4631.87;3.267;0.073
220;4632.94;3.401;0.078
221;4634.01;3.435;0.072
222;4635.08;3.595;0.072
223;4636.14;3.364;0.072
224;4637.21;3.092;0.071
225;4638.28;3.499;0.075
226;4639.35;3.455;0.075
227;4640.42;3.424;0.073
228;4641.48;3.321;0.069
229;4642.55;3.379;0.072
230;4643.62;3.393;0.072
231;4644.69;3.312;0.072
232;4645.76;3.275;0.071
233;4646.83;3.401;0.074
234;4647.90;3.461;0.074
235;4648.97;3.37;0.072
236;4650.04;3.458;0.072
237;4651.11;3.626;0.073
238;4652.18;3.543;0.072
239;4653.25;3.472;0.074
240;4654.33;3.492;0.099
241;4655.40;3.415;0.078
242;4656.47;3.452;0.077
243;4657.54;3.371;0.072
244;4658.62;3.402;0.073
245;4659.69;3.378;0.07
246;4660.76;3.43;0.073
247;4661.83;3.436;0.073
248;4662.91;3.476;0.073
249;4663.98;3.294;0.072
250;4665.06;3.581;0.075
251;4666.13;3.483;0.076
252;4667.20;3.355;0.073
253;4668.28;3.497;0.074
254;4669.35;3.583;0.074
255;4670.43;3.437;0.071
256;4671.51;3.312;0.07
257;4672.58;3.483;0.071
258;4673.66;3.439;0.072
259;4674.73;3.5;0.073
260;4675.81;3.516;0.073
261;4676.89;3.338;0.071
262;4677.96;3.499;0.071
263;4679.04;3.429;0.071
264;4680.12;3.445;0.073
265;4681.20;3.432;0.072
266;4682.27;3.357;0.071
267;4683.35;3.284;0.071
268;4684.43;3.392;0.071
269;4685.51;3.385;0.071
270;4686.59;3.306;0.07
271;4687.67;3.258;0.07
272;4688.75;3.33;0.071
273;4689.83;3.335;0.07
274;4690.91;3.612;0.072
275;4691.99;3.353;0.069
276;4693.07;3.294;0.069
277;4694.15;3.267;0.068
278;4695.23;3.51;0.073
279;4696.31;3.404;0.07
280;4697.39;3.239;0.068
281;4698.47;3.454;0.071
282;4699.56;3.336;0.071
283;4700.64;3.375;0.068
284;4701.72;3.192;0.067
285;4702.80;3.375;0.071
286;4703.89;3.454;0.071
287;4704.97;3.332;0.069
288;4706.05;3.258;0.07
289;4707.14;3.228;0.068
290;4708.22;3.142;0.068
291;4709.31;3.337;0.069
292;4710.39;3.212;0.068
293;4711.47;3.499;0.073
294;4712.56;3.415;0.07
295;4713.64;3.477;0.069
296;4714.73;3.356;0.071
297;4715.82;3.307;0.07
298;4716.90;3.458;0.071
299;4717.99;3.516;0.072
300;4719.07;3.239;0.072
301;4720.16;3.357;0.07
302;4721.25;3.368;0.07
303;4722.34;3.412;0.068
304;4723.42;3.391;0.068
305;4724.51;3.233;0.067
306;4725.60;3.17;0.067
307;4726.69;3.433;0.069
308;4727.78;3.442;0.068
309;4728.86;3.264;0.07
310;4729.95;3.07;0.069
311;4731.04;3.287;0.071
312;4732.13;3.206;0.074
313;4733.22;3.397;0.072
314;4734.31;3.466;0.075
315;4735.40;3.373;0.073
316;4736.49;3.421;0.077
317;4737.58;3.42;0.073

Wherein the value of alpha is 0.3 angstrom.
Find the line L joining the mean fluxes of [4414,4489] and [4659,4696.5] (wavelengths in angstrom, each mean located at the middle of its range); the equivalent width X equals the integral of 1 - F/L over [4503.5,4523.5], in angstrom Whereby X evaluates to 0.1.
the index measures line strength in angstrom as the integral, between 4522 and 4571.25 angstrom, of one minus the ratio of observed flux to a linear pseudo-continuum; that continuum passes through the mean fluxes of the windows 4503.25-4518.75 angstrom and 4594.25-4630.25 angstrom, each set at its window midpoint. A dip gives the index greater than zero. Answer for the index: -0.7 angstrom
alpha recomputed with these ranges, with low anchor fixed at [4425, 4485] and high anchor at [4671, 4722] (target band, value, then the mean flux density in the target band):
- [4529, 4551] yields -0.4 angstrom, 3.6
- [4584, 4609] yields 0.3 angstrom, 3.45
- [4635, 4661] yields 0.1 angstrom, 3.41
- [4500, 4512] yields -0.1 angstrom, 3.61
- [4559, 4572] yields 0.0 angstrom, 3.51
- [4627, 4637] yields 0.1 angstrom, 3.42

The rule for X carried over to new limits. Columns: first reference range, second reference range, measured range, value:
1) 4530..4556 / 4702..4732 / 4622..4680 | 0.1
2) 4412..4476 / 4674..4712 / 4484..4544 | -0.6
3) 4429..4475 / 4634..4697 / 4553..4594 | -0.1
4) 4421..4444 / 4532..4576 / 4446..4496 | -0.3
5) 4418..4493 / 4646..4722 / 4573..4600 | 0.1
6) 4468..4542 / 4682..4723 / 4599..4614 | 0.0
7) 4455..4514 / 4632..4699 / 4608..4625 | -0.1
